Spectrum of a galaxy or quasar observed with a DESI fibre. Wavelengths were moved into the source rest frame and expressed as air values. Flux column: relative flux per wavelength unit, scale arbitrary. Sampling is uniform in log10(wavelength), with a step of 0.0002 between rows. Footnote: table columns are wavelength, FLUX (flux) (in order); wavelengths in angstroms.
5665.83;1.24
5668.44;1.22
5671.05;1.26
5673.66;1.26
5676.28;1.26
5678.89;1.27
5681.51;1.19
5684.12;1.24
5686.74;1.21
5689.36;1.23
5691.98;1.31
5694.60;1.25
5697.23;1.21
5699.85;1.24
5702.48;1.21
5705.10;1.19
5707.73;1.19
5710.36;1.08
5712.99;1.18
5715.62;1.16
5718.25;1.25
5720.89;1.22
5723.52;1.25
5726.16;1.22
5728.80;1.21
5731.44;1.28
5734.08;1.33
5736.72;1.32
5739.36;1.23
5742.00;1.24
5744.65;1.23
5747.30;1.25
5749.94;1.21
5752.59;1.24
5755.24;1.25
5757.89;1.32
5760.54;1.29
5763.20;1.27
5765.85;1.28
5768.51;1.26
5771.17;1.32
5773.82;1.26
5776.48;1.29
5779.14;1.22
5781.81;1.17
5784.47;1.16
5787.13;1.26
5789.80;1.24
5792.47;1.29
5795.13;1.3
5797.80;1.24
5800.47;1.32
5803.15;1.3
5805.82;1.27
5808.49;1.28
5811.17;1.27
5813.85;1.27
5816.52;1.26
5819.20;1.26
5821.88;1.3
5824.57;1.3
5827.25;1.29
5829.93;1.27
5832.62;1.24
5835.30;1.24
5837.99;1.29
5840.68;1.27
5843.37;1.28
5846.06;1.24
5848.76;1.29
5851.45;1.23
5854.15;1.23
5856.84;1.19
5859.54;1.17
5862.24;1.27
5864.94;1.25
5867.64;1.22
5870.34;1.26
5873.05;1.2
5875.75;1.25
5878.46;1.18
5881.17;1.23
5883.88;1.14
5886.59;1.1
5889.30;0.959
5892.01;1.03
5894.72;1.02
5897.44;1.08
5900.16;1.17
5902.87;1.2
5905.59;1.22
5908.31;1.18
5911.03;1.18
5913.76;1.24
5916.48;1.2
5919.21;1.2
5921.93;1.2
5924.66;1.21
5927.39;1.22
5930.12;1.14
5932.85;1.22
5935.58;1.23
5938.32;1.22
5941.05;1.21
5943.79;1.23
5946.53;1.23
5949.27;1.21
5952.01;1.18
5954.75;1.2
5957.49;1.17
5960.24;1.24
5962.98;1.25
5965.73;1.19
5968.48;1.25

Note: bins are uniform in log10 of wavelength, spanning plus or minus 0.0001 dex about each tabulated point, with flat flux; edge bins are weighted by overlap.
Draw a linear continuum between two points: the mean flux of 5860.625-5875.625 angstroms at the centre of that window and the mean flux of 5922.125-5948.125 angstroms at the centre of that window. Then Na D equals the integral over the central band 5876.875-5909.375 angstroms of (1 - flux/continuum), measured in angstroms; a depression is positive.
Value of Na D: 2.7 angstroms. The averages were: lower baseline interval 1.24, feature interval 1.13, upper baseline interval 1.21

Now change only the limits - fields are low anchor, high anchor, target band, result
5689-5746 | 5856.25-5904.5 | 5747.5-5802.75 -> -2.5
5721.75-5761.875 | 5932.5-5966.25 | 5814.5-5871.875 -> -0.9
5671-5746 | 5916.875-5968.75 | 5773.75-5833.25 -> -2.0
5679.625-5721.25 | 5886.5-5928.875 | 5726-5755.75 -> -1.3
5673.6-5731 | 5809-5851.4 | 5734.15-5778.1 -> -1.0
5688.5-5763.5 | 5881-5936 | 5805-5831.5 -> -1.8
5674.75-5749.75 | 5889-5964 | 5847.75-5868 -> -0.6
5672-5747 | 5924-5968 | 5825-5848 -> -0.9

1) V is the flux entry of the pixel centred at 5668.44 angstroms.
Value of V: 1.22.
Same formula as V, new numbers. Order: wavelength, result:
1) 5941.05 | 1.21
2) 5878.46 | 1.18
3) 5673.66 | 1.26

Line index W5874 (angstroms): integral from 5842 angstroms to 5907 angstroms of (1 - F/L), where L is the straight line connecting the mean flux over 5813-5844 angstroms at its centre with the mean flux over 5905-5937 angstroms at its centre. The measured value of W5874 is 2.87 angstroms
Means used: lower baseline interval 1.27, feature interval 1.18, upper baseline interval 1.2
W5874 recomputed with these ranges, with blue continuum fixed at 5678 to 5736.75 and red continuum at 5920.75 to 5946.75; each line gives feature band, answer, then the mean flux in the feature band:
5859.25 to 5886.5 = 0.0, 1.21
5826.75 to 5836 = -0.3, 1.26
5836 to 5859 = -0.6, 1.25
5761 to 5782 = -0.8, 1.26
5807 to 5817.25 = -0.4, 1.27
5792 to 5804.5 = -0.7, 1.29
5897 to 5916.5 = 0.4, 1.19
